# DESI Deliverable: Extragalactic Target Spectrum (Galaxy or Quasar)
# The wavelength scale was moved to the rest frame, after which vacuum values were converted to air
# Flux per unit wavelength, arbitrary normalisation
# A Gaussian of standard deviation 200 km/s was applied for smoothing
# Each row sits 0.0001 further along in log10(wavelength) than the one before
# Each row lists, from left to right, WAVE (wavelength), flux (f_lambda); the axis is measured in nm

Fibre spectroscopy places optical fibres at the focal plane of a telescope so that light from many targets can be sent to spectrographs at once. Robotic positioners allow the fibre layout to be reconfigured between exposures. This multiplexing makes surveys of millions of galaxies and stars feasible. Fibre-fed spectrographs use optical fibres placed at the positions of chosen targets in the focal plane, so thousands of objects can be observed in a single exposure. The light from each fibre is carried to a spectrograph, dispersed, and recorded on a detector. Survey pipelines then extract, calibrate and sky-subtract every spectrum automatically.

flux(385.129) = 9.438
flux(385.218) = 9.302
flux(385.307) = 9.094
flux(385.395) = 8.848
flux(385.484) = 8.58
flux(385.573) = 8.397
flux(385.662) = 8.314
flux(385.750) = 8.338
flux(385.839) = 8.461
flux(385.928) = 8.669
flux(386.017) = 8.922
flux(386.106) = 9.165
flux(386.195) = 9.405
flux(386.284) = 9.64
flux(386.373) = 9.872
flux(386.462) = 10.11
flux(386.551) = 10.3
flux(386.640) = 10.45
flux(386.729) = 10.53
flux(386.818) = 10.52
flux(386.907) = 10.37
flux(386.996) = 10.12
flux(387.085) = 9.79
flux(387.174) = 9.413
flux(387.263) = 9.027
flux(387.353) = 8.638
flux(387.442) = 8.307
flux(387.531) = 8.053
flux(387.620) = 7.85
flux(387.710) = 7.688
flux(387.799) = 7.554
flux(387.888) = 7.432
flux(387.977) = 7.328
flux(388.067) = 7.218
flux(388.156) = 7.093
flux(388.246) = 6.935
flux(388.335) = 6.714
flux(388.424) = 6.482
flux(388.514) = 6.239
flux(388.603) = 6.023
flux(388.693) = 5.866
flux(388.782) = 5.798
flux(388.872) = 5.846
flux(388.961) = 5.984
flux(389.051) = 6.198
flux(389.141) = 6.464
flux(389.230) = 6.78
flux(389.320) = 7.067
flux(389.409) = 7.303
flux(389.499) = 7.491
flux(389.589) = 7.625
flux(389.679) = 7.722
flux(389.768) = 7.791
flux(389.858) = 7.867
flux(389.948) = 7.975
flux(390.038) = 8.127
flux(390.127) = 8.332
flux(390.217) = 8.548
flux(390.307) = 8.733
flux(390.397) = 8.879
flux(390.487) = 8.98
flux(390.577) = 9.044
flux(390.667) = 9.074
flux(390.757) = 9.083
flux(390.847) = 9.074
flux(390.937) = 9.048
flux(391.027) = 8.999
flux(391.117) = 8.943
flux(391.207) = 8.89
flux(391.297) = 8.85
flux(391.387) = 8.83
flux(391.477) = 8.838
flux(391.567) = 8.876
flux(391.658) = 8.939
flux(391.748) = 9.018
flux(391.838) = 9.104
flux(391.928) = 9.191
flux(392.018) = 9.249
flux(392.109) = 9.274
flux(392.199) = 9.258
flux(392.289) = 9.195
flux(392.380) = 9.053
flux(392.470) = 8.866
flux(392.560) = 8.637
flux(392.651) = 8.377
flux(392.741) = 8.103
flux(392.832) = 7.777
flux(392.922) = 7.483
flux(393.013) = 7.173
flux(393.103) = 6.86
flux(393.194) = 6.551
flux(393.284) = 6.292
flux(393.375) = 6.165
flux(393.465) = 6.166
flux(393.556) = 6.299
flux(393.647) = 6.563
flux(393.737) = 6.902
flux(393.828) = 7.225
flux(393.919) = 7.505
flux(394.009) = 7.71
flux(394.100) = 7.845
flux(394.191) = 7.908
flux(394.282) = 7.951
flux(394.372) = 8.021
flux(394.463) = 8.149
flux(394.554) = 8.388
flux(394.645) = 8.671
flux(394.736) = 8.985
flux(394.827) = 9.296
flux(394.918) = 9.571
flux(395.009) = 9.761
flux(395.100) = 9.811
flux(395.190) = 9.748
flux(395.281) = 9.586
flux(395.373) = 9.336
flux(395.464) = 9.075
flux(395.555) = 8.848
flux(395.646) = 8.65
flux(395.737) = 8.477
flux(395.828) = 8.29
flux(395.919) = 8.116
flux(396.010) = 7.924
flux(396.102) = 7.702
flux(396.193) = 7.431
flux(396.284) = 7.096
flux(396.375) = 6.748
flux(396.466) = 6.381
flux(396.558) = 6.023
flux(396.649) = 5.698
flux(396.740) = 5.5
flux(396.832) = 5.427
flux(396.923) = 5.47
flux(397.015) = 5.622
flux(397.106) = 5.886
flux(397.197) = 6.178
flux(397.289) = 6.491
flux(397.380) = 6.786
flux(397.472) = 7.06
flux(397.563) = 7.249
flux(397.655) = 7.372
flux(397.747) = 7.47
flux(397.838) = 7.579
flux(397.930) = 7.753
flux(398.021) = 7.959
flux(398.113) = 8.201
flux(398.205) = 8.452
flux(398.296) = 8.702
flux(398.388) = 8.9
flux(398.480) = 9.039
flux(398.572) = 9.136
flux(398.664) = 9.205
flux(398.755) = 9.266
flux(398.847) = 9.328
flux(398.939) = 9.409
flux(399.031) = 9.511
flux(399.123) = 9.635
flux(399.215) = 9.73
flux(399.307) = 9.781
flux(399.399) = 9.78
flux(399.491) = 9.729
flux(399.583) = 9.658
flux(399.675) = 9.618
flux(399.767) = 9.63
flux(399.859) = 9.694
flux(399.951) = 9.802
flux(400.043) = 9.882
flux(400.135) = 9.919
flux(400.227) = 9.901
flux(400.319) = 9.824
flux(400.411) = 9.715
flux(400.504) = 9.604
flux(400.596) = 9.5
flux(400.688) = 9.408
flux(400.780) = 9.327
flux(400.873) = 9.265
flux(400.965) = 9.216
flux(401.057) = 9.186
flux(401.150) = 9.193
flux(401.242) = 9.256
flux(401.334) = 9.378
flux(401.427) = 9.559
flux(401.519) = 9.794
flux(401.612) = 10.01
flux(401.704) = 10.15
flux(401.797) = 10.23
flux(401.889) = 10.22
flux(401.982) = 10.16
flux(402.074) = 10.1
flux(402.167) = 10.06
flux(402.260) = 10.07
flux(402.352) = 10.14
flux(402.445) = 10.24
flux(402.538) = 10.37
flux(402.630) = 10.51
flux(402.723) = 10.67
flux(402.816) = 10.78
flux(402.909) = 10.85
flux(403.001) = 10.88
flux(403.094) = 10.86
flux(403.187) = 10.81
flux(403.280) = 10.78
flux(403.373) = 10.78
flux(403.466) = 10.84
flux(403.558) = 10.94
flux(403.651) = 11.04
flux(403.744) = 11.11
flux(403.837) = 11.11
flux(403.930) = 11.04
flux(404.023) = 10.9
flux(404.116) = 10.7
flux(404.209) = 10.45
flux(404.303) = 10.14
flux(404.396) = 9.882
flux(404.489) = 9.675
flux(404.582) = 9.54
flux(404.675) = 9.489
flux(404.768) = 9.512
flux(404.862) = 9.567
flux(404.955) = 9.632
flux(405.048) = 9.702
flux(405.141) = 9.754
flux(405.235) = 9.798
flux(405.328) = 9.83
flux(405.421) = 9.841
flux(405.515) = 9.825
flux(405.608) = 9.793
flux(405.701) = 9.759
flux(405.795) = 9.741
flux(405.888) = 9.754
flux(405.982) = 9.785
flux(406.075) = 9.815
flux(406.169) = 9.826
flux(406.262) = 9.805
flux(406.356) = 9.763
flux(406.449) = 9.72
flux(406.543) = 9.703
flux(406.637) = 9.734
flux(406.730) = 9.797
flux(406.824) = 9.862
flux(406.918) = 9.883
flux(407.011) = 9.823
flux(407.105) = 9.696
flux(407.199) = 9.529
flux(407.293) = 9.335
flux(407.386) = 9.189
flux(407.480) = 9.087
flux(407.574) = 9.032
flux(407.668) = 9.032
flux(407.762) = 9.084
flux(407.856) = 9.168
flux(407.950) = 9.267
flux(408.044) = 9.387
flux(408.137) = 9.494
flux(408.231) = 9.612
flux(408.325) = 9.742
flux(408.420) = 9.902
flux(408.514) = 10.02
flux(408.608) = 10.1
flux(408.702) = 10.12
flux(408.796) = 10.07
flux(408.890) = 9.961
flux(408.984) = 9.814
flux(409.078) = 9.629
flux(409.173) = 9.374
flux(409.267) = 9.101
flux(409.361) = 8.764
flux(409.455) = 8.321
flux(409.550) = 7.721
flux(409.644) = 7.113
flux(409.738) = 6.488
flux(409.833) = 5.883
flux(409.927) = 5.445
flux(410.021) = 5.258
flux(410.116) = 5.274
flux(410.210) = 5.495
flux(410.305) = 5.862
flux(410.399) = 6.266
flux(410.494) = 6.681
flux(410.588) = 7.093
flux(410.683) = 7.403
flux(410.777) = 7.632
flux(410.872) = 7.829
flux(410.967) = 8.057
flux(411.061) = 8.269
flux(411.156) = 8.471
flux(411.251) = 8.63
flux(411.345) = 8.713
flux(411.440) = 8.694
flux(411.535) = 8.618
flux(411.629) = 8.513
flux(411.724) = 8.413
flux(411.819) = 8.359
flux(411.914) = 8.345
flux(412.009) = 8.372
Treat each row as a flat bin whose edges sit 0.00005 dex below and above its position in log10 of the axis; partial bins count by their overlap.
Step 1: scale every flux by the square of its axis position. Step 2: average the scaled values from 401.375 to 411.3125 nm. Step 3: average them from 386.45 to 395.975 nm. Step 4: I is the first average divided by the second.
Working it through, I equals 1.23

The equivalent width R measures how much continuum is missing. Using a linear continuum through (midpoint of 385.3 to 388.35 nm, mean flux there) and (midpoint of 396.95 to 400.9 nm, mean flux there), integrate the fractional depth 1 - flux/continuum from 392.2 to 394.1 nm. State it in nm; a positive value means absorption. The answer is 0.27 nm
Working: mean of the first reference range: 8.79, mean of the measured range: 7.5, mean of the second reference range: 8.73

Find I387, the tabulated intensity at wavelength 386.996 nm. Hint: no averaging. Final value 10.12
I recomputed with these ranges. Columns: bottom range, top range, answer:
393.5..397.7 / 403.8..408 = 1.35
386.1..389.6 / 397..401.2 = 1.17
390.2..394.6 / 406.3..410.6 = 1.14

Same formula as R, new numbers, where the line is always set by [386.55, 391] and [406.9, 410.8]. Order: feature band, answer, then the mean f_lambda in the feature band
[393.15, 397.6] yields 0.34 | 7.52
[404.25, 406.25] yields -0.33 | 9.75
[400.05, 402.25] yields -0.38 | 9.7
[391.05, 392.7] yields -0.18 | 8.97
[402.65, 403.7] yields -0.32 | 10.8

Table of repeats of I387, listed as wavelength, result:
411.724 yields 8.413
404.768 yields 9.512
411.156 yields 8.471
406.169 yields 9.826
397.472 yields 7.06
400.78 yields 9.327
